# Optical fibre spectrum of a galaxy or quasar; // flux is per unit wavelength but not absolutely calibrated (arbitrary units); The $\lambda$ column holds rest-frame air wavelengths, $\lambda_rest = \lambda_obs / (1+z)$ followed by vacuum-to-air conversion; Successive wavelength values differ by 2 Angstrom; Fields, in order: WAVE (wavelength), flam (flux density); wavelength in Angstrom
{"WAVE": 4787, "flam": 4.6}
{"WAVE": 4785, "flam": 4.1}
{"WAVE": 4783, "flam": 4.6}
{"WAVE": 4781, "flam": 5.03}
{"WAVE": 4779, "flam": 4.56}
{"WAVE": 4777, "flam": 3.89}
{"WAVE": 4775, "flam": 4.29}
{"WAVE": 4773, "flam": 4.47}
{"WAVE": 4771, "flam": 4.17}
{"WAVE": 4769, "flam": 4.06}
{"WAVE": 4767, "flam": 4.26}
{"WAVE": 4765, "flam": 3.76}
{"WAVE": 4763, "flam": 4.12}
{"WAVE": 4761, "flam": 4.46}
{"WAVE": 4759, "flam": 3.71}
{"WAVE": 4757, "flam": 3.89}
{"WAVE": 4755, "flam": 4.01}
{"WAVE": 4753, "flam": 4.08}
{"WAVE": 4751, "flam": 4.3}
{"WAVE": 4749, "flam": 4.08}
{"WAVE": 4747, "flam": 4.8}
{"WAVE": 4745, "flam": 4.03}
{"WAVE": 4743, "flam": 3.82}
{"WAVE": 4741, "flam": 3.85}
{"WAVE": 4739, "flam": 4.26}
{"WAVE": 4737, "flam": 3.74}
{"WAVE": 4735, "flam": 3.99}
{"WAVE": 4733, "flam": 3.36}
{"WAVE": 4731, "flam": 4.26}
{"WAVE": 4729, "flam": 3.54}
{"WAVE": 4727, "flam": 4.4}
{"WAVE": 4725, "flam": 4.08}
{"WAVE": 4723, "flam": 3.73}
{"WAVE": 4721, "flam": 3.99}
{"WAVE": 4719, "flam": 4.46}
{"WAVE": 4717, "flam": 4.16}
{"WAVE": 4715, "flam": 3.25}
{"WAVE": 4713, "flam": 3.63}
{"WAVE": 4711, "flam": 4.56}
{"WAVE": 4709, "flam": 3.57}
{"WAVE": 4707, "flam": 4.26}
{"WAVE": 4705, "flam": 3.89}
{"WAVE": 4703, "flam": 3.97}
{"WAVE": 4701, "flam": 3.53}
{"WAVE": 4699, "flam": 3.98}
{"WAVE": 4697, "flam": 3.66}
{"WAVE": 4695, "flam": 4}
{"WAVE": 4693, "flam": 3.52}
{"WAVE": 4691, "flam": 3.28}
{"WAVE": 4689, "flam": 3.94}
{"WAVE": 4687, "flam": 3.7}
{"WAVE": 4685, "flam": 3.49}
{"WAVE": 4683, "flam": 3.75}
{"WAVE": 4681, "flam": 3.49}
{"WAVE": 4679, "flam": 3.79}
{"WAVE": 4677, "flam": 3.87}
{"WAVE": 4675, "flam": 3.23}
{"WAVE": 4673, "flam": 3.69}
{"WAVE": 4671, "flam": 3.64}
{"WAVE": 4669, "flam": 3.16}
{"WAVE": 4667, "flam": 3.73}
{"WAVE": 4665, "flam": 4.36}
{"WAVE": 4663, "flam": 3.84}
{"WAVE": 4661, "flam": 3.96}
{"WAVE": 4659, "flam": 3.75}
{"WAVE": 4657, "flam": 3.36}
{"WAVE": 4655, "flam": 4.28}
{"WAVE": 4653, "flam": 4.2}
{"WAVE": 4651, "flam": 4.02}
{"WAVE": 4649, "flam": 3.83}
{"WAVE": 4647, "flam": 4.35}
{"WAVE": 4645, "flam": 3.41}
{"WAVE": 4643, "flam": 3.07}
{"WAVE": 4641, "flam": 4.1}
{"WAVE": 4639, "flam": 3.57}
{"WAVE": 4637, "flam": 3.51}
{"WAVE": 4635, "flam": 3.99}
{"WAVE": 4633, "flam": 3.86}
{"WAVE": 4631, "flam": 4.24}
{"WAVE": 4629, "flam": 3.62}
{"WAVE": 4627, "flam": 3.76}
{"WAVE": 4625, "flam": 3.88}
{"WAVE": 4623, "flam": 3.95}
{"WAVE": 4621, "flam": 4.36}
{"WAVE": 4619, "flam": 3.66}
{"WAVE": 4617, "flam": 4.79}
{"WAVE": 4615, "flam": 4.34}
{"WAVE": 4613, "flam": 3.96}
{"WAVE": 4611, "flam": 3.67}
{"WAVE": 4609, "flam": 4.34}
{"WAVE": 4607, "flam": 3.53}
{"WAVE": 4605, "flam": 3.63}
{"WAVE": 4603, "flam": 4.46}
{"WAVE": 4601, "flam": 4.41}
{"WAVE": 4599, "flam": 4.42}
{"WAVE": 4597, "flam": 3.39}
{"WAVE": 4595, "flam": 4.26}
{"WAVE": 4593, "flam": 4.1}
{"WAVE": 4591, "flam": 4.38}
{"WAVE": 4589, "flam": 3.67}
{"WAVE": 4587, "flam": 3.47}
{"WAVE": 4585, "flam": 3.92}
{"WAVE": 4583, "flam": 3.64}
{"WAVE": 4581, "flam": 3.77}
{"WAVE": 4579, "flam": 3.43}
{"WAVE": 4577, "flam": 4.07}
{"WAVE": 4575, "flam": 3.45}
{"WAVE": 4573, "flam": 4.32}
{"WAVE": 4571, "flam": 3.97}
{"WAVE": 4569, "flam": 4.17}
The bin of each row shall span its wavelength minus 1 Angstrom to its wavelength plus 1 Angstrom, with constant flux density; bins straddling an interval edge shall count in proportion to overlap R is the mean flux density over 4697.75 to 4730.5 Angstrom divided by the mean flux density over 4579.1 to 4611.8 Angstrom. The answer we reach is 1.00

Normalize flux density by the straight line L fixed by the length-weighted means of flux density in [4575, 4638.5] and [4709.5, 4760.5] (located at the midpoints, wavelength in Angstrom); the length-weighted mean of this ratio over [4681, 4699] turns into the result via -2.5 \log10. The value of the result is 0.086 mag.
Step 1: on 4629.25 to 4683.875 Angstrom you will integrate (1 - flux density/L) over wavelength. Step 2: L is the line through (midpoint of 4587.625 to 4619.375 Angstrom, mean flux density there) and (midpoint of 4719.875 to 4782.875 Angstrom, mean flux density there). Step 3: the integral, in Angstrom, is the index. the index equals 4.03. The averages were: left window 4.06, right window 4.1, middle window 3.78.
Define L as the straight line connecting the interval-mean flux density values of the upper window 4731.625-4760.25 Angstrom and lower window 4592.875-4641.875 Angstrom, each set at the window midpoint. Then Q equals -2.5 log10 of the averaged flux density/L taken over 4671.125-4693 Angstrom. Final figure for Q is 0.11 mag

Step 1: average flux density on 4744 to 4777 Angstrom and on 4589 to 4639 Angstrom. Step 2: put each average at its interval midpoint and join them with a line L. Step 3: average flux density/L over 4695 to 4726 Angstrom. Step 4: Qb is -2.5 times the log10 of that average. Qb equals 0.05 mag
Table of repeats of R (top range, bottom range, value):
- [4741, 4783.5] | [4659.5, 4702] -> 1.14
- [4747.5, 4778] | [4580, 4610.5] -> 1.04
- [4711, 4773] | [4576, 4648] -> 1.03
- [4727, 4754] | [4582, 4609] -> 1.02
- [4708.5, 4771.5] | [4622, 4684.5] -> 1.06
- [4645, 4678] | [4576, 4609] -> 0.97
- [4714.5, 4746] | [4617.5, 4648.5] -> 1.03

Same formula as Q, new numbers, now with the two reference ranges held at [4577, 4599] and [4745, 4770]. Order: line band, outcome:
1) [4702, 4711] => 0.01 mag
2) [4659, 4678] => 0.07 mag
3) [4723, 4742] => 0.04 mag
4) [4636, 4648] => 0.08 mag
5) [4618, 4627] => -0.01 mag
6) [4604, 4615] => 0.00 mag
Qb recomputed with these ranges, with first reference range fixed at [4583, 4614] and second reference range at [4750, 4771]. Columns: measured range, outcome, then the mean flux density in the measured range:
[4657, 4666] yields 0.026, 3.91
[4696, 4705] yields 0.065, 3.8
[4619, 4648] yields 0.044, 3.83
